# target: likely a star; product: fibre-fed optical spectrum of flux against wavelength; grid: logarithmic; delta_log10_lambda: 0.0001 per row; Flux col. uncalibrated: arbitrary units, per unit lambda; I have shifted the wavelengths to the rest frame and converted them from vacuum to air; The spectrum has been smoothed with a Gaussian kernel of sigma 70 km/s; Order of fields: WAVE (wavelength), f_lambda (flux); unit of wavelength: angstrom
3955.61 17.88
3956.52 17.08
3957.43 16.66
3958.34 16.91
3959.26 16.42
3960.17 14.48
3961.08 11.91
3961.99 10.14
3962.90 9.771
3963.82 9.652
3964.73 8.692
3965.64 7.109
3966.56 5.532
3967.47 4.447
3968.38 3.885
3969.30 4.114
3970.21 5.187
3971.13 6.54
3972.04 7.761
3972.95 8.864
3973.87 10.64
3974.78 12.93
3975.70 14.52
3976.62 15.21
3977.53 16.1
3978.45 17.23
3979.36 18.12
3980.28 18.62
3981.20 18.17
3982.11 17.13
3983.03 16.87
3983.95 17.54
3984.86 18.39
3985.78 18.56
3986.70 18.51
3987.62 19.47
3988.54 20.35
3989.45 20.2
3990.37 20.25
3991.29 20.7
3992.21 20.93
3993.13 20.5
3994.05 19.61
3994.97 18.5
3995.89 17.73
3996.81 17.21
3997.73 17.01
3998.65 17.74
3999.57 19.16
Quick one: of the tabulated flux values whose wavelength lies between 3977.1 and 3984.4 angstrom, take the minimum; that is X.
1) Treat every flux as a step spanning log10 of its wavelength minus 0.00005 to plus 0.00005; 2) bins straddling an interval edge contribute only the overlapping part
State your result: 16.1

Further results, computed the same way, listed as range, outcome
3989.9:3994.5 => 19.61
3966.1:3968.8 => 3.885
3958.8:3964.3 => 9.652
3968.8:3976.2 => 4.114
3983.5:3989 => 17.54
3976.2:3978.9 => 15.21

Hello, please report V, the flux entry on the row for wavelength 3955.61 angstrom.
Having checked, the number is 17.88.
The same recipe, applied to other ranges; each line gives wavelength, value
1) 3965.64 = 7.109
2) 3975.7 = 14.52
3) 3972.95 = 8.864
